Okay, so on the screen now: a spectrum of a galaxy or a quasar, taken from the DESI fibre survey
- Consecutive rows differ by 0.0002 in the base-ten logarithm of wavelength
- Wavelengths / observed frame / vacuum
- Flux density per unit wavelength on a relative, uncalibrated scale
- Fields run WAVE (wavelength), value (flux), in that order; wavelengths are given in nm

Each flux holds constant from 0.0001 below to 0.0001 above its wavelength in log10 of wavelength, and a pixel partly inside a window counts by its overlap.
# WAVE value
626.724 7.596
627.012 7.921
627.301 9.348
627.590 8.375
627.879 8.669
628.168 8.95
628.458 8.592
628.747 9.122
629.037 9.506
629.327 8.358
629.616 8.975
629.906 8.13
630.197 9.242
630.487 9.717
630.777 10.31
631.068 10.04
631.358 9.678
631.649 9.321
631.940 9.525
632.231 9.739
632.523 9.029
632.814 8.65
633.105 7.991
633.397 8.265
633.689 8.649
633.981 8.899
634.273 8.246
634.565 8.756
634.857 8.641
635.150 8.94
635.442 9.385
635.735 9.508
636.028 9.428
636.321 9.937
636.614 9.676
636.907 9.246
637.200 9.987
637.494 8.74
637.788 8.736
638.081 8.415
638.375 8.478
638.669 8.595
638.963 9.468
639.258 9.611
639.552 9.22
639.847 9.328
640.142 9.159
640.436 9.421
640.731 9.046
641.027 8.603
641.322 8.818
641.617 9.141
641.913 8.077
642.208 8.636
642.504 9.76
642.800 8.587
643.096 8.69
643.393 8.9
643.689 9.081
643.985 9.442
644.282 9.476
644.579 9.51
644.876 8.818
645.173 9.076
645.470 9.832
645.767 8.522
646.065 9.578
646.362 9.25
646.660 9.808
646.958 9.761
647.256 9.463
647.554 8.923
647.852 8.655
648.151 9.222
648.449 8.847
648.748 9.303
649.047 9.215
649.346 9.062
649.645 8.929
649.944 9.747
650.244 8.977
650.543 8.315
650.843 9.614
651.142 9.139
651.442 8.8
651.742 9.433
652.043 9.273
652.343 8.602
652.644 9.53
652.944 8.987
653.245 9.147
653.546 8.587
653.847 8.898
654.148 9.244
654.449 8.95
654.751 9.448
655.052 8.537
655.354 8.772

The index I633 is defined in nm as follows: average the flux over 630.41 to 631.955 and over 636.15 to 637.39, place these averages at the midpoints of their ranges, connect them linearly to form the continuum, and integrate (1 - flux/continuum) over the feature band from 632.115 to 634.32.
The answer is 0.240 nm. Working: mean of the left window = 9.79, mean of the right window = 9.67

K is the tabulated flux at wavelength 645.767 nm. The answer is 8.522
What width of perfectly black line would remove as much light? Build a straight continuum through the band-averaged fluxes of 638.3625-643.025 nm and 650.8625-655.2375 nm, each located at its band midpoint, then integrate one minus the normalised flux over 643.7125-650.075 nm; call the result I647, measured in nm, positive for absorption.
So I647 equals -0.16 nm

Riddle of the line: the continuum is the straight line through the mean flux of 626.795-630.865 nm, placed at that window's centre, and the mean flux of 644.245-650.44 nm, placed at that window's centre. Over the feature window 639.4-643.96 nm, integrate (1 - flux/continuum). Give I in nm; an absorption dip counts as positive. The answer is 0.07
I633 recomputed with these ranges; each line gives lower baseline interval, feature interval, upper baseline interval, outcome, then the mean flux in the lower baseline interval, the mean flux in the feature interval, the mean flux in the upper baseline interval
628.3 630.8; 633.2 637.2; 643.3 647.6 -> 0.03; 9.05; 9.07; 9.31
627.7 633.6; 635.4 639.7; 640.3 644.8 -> -0.09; 9.08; 9.22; 9.01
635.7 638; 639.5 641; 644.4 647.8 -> 0.03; 9.38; 9.18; 9.31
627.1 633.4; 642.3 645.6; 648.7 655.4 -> -0.04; 9.08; 9.18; 9.07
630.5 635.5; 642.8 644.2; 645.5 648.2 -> 0.03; 9.07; 9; 9.27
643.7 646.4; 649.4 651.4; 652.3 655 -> 0.01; 9.27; 9.1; 9.04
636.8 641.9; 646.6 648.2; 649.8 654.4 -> -0.04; 9.03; 9.28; 9.08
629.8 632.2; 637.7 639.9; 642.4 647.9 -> 0.09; 9.53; 8.97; 9.22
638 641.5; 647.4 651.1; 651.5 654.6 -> -0.01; 9.03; 9.07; 9.06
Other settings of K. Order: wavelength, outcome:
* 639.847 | 9.328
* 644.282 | 9.476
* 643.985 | 9.442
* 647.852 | 8.655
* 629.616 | 8.975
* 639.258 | 9.611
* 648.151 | 9.222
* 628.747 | 9.122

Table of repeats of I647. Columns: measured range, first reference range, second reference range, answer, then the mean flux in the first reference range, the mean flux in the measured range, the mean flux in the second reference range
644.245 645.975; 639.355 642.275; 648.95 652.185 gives -0.03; 8.97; 9.2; 9.13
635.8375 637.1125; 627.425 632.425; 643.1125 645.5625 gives -0.05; 9.19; 9.59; 9.22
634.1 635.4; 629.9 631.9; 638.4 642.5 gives 0.09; 9.59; 8.71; 9.02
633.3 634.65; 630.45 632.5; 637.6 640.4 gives 0.13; 9.72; 8.56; 9.02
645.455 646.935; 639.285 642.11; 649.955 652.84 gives -0.05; 9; 9.39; 9.11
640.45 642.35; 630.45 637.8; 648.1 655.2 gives 0.08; 9.19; 8.77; 9.07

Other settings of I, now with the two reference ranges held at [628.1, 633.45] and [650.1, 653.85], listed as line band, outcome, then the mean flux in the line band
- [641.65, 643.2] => 0.05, 8.78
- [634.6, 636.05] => 0.00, 9.13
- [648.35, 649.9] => -0.01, 9.12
